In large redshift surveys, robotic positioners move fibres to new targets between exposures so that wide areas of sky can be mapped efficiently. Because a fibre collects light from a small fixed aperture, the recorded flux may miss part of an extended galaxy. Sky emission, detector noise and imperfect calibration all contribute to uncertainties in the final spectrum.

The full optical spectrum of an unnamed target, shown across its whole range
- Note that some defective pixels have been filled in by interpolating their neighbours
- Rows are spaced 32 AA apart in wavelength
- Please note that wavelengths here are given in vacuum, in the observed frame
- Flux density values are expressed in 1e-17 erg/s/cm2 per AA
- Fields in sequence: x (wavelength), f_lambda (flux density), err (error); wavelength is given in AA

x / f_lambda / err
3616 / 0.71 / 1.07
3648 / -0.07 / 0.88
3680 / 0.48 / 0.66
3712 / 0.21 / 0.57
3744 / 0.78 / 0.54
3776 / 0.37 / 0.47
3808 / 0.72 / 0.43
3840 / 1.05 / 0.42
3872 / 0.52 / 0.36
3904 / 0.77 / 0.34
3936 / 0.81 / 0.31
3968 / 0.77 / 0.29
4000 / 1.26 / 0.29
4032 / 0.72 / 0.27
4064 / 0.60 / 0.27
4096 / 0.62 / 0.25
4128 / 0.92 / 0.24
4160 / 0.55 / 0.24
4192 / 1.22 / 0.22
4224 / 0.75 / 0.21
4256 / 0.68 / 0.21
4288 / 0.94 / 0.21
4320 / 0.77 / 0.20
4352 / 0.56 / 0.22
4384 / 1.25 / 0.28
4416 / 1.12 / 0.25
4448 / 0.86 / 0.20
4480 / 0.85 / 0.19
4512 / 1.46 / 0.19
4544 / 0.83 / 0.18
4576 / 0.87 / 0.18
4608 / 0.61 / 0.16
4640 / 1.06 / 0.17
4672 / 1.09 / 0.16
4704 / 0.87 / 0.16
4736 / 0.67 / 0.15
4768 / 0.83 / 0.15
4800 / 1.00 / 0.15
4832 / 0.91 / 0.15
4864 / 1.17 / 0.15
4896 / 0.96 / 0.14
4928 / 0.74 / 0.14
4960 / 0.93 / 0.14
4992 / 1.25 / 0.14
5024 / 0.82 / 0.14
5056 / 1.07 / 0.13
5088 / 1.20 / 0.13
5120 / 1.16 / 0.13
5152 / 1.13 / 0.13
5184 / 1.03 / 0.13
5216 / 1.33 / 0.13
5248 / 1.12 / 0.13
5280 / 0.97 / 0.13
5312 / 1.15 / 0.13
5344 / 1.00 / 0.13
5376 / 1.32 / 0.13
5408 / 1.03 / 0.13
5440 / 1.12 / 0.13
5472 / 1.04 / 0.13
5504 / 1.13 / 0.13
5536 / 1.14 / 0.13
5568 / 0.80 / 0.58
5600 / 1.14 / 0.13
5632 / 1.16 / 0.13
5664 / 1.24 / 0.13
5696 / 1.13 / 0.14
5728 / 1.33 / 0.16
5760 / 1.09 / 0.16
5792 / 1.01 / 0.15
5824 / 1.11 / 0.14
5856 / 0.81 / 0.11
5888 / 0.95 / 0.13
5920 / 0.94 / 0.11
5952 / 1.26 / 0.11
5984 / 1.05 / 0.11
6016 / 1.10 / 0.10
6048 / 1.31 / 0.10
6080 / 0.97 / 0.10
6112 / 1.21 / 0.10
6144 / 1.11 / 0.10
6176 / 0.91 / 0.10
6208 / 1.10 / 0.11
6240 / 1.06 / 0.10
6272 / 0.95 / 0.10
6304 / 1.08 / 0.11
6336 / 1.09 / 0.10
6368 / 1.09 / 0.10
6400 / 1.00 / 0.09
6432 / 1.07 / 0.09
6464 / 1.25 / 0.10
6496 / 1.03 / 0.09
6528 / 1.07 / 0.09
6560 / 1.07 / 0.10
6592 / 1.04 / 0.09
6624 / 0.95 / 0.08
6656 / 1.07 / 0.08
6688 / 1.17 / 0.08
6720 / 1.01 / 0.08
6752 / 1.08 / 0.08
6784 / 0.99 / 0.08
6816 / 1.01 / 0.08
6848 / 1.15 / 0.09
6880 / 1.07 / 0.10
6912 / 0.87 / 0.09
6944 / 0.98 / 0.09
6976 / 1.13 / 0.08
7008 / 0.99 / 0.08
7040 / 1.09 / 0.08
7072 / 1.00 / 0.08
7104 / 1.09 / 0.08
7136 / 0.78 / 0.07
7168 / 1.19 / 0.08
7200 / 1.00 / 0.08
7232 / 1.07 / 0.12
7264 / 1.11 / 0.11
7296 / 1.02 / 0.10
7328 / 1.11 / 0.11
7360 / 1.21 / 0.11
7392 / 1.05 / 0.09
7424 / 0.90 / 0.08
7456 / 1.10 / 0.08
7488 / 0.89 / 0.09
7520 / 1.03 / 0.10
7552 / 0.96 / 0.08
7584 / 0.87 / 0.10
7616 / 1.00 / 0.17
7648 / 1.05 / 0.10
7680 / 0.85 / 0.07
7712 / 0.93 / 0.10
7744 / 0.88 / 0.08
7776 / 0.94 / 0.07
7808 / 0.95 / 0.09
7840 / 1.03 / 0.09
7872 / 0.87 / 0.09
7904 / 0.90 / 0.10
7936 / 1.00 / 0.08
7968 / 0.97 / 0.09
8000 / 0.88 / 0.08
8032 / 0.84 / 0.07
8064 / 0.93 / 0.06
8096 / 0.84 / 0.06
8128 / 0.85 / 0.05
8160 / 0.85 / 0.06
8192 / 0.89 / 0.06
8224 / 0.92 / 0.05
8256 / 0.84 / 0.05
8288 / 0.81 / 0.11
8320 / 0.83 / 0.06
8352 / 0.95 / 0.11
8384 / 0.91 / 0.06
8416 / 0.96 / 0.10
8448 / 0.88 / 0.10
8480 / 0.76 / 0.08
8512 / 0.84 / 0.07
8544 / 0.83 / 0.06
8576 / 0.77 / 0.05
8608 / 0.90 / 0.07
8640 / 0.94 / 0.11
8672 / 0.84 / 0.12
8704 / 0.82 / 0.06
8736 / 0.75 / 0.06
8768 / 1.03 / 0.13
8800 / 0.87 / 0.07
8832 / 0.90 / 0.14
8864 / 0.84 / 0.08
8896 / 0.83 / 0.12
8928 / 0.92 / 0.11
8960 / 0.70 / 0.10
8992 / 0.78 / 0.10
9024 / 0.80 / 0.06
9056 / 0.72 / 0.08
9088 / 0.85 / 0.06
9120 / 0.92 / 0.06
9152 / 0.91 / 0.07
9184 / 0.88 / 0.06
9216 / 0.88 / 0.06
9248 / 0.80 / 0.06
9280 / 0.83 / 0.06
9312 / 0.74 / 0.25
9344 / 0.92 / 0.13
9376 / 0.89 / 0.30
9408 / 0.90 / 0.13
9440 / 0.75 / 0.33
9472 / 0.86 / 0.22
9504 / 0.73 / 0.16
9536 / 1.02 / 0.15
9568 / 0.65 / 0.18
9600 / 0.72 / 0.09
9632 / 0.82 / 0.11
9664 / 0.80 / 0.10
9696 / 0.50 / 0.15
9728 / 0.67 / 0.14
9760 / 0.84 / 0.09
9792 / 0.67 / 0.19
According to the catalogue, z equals 0.12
